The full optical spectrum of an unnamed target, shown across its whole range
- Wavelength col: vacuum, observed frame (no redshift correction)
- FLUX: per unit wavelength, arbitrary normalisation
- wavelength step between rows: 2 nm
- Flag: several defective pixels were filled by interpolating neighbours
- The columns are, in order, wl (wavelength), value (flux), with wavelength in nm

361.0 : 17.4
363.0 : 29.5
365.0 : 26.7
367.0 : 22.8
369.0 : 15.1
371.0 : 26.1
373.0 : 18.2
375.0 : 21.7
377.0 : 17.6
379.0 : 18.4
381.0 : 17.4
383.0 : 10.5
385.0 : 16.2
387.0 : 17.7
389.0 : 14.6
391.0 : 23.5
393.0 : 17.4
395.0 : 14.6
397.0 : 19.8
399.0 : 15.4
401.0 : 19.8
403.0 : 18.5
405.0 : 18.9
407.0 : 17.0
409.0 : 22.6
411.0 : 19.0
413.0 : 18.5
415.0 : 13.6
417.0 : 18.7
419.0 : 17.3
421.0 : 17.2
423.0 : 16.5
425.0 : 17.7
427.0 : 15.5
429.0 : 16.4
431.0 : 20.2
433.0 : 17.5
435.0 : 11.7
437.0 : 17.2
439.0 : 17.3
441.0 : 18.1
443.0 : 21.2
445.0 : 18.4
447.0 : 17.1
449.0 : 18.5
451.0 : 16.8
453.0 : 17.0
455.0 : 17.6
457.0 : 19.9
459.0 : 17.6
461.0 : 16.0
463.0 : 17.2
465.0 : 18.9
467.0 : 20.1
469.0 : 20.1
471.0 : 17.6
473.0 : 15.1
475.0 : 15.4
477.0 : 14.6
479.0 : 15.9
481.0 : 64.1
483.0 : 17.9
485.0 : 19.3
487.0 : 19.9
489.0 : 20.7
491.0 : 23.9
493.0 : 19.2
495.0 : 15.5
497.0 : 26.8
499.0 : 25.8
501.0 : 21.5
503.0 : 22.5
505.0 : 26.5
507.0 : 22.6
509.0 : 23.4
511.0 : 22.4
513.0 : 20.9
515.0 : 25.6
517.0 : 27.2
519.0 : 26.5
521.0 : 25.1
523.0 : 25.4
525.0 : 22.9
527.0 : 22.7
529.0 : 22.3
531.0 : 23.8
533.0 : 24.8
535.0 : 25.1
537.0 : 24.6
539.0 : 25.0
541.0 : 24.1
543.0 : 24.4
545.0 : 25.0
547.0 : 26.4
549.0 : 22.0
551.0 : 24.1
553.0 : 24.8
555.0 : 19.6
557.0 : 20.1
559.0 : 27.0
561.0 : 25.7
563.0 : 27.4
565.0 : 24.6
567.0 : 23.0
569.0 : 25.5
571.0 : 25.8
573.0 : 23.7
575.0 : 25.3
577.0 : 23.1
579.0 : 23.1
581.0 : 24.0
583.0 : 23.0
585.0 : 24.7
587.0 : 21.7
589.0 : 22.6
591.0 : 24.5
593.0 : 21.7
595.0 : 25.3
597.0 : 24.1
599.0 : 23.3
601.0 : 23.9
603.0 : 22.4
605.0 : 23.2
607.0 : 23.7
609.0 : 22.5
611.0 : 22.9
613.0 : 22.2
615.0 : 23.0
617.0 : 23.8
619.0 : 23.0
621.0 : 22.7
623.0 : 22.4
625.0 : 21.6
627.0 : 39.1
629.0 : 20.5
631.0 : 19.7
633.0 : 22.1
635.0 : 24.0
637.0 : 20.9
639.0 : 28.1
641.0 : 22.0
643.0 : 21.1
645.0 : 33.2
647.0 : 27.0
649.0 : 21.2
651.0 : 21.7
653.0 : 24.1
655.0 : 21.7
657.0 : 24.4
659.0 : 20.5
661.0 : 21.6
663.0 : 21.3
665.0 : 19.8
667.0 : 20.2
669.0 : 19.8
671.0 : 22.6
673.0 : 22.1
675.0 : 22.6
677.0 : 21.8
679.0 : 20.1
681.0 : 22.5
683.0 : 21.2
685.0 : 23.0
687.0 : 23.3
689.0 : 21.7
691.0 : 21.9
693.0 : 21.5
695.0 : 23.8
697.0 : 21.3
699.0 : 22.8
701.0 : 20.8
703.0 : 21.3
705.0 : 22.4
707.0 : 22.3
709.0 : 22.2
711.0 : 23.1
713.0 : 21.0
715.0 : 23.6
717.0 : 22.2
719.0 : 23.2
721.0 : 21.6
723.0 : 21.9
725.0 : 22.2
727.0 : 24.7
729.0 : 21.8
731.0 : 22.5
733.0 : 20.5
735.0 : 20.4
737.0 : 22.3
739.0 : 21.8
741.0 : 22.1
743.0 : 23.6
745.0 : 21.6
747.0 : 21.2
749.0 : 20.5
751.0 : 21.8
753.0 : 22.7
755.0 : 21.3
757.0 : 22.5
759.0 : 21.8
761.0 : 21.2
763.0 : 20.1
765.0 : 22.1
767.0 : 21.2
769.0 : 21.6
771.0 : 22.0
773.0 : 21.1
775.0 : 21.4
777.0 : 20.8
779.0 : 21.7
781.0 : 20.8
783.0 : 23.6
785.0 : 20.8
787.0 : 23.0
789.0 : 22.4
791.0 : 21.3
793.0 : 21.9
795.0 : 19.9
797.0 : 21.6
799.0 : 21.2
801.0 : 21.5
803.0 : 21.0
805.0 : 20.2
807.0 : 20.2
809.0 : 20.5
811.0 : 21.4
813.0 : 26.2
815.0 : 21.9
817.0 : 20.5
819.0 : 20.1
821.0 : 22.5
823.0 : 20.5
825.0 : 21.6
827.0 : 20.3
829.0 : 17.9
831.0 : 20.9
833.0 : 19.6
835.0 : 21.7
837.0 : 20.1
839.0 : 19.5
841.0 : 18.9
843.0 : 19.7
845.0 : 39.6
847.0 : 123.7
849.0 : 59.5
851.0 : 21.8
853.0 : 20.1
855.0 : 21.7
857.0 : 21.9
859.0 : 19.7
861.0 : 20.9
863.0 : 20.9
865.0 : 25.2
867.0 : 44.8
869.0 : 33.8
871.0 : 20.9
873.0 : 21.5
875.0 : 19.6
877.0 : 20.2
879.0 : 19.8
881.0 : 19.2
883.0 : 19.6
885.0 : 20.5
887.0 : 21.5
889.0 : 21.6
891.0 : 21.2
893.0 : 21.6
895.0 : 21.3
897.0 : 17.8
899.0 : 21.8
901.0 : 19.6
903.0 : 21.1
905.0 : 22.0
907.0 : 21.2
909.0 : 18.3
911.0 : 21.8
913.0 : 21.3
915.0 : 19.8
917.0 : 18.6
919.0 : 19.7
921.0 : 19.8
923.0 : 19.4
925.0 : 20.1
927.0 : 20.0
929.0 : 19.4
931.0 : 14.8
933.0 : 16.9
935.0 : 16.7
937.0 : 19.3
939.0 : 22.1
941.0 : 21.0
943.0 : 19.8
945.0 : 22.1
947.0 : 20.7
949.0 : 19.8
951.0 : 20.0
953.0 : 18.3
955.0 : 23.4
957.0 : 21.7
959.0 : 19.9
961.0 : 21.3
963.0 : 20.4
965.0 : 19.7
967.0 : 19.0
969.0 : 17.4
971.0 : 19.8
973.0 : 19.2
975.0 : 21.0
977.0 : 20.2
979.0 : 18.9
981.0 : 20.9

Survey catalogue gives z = 0.29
